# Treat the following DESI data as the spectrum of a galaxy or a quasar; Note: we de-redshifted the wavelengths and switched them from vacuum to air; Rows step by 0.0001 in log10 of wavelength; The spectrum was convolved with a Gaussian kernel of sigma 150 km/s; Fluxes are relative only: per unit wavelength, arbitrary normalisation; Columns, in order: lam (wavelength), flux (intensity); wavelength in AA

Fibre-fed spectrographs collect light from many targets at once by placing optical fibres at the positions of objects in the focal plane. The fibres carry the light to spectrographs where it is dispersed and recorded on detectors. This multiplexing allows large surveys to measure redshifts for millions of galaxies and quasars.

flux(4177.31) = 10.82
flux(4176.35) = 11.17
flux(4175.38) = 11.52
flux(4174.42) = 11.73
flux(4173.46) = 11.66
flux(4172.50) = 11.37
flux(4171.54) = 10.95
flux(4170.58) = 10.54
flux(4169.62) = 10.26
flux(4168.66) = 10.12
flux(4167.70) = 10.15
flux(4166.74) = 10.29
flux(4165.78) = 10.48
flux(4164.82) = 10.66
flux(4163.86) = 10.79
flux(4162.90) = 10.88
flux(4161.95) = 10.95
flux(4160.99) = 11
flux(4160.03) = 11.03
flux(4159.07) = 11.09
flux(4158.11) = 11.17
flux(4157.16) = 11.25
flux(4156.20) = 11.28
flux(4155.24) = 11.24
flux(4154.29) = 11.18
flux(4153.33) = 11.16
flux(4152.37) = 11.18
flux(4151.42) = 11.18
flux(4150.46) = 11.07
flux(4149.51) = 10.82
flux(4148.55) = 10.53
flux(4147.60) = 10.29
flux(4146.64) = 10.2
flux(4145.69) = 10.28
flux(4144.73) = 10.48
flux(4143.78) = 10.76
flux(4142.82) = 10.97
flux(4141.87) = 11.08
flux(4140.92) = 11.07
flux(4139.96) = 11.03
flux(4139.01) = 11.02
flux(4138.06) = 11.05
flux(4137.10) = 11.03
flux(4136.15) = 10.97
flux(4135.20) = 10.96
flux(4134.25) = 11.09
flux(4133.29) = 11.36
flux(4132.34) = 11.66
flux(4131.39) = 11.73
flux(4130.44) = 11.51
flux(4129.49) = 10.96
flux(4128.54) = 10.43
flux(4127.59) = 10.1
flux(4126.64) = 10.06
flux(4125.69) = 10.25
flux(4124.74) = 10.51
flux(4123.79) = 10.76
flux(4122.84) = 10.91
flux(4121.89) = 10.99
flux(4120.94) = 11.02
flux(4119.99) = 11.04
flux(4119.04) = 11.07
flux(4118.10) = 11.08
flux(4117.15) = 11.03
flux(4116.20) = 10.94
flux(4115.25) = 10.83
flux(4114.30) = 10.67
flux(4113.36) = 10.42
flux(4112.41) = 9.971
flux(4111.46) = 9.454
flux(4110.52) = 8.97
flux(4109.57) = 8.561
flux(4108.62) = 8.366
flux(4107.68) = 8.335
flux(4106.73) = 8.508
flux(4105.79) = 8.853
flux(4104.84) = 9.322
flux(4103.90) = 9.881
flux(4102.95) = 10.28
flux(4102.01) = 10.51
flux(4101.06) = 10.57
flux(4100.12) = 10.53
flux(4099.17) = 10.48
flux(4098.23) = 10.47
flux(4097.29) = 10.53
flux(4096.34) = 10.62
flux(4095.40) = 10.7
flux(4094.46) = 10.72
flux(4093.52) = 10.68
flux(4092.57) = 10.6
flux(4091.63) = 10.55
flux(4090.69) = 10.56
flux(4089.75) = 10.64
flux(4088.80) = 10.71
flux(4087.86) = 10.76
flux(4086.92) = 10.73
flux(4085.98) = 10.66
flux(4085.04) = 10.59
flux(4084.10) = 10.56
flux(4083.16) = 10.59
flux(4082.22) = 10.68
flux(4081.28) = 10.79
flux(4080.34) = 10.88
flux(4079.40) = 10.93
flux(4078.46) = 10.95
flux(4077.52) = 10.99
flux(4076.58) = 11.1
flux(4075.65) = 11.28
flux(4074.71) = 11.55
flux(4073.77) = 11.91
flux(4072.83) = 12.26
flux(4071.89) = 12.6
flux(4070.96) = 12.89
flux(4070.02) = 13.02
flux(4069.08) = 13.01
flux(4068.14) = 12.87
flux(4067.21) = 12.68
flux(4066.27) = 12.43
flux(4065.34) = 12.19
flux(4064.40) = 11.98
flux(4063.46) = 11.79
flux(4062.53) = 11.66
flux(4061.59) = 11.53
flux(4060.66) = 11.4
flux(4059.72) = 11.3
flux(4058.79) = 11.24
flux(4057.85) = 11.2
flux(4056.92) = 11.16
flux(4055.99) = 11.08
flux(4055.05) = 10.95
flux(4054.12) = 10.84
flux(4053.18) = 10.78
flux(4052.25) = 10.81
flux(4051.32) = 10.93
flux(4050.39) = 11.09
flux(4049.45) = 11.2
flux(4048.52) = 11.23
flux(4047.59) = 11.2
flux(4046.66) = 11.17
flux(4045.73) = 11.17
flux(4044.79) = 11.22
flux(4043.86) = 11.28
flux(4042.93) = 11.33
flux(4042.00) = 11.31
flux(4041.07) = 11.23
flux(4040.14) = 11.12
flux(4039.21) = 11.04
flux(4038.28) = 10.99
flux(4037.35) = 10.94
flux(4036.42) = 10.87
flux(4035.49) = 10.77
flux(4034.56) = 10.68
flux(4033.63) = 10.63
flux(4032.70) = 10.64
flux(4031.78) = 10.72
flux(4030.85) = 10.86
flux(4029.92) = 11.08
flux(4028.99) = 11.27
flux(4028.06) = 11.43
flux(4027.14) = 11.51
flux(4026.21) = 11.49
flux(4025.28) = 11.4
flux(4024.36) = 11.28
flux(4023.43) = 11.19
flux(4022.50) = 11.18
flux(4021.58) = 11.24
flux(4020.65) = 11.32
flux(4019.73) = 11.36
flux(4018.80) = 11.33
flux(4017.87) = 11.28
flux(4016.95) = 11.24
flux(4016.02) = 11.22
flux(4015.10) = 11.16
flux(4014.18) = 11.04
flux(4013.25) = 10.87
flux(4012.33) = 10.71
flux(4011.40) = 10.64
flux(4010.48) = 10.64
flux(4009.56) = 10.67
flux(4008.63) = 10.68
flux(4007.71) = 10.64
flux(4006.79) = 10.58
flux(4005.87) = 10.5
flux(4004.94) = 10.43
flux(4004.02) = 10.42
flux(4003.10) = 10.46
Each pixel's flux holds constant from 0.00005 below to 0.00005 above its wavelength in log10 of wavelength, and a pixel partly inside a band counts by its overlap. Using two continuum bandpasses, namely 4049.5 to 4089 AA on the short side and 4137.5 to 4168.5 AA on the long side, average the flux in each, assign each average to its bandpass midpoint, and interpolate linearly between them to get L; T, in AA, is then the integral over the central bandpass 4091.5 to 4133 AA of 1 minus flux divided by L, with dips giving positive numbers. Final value 2.87 AA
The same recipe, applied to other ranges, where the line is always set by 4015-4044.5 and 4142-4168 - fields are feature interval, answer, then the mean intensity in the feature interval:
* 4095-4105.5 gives 0.62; 10.3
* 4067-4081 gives -1.10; 11.9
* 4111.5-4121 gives 0.17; 10.7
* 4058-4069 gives -0.87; 11.9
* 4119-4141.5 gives -0.09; 10.9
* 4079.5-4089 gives 0.26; 10.7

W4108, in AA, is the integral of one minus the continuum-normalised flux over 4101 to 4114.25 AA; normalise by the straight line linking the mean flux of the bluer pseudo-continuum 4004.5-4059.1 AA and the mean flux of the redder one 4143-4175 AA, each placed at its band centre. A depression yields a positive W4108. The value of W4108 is 1.8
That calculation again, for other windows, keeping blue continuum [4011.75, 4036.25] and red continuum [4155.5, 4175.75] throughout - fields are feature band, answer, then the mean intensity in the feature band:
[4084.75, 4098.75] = 0.48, 10.6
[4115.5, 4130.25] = 0.29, 10.8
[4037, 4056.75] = -0.03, 11.1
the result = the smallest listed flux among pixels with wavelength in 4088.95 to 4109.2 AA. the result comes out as 8.335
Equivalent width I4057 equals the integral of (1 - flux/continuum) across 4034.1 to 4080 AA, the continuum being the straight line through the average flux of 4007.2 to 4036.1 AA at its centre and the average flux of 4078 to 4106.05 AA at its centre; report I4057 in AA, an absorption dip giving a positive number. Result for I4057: -2.9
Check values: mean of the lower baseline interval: 11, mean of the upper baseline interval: 10.5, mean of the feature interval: 11.5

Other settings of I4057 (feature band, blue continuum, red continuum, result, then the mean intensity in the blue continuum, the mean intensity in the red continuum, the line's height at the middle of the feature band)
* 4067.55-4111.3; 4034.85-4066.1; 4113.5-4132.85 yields 1.43 AA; 11.2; 10.9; 11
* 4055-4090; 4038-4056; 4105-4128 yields -2.40 AA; 11.1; 10.1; 10.7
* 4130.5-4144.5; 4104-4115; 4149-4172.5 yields -1.35 AA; 9.28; 10.9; 10.2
